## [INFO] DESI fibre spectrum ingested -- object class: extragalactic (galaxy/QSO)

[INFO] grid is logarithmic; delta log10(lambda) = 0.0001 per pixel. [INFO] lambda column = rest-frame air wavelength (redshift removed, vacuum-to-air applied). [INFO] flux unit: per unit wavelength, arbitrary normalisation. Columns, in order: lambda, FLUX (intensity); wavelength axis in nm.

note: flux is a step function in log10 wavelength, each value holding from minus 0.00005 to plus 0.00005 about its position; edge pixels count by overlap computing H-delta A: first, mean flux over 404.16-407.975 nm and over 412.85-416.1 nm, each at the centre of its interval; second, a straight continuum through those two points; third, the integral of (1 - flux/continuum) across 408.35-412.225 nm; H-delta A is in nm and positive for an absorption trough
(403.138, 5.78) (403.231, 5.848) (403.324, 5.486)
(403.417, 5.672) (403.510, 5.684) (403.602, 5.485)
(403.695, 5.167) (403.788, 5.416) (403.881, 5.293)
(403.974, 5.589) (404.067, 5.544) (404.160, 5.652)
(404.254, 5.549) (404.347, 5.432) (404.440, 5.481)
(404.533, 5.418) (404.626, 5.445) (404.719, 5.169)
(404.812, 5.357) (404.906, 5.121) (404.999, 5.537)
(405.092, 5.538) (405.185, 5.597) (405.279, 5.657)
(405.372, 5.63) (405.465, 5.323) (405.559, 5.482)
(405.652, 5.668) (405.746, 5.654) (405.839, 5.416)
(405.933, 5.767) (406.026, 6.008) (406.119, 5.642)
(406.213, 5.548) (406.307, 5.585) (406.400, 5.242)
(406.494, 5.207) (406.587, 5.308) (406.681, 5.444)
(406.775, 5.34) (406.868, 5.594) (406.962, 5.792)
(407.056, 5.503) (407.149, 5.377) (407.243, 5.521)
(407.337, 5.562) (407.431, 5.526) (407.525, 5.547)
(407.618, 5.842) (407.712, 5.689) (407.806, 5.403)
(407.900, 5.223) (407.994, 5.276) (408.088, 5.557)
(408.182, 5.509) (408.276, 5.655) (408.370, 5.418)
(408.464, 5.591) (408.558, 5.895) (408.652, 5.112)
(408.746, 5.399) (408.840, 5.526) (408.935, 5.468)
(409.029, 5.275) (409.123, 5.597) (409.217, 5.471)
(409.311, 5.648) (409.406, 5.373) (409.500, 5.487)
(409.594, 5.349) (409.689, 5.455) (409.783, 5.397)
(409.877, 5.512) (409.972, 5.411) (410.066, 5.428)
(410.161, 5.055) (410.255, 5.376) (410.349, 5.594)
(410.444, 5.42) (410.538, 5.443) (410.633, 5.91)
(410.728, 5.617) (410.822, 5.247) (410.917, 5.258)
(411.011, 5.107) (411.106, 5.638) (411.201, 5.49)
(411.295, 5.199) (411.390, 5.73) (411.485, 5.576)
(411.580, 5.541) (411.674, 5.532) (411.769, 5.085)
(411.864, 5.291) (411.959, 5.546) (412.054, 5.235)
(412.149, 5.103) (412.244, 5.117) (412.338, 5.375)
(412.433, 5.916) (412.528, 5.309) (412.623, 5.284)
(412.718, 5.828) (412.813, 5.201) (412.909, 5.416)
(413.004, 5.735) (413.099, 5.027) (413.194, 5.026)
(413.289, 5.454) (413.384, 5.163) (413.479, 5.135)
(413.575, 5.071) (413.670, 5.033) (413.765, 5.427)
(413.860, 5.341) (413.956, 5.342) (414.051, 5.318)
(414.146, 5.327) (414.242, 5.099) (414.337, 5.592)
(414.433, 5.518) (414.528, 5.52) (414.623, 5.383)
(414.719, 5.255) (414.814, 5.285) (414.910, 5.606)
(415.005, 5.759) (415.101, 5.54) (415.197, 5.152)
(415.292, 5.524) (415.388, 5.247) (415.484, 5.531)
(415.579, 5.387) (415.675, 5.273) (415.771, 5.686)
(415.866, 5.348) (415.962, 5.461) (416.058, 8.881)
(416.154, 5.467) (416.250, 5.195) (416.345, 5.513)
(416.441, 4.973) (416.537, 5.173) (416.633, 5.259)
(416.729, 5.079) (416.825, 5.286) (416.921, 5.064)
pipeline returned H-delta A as 0.035 nm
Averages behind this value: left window 5.5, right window 5.46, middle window 5.43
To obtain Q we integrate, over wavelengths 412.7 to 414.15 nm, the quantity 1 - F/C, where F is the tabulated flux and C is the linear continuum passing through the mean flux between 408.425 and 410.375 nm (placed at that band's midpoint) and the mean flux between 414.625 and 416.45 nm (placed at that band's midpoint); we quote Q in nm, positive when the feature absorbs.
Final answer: 0.07 nm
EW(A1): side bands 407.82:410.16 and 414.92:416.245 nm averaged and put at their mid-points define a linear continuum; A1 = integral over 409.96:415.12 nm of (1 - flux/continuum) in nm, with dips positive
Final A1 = 0.18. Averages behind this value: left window 5.45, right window 5.69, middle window 5.39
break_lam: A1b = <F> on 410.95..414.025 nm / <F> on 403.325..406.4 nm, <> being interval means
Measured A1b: 0.97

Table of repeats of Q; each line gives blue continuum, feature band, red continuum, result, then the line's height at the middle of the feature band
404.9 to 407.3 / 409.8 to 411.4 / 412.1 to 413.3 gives 0.00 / 5.42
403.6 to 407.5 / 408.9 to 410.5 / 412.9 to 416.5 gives 0.01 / 5.47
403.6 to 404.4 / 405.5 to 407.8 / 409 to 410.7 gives -0.04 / 5.46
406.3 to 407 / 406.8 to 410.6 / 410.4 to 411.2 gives -0.03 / 5.44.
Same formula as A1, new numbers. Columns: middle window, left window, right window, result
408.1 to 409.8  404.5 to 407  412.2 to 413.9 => -0.02 nm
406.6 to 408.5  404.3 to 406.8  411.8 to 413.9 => -0.03 nm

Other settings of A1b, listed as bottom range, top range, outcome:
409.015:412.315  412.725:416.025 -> 0.99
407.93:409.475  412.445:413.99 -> 0.97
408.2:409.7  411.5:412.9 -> 0.98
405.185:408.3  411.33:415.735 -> 0.97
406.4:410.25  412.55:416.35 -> 1.00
